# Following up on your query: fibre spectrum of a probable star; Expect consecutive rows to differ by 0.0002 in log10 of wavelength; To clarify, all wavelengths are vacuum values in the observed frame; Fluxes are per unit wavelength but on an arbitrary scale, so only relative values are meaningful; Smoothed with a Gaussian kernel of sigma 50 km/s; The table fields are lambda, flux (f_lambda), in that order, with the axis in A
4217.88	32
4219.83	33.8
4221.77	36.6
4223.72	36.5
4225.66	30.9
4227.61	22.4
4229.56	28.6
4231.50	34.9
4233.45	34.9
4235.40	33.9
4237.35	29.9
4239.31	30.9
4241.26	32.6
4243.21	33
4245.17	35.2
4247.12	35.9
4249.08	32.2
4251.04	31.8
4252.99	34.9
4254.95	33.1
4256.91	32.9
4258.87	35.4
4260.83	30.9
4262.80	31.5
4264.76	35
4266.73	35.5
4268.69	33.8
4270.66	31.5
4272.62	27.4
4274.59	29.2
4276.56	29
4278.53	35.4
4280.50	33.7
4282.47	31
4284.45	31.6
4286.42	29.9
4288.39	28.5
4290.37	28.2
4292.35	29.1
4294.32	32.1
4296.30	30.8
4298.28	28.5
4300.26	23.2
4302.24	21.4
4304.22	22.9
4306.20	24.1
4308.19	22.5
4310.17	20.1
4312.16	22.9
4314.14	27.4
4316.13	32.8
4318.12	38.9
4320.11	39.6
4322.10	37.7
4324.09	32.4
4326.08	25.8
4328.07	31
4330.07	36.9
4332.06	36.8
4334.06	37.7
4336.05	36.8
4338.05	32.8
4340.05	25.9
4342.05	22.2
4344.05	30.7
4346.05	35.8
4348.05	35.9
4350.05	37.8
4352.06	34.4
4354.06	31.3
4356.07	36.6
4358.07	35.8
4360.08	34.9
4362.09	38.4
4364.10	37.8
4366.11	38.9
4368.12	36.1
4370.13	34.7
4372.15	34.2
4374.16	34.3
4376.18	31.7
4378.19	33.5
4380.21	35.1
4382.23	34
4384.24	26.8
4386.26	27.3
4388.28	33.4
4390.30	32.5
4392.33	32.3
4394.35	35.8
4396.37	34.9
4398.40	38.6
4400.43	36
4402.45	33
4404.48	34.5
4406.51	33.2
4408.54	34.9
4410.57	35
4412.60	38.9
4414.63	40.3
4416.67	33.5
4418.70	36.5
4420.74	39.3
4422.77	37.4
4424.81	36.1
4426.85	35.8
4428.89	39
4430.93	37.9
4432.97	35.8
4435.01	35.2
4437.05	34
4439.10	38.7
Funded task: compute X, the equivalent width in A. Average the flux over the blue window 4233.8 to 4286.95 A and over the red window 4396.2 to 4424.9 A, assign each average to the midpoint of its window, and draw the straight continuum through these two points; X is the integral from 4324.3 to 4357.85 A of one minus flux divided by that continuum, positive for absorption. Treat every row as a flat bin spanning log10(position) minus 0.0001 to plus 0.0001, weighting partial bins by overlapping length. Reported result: 1.4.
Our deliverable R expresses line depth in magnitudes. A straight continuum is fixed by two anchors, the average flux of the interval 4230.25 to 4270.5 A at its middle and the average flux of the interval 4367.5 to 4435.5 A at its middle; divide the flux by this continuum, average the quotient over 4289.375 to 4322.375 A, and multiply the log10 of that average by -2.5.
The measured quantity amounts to 0.20 mag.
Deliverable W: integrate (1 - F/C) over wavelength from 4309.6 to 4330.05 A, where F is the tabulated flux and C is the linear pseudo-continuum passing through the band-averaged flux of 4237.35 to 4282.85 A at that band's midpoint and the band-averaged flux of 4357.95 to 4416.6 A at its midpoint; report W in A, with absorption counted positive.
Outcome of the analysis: 1.4 A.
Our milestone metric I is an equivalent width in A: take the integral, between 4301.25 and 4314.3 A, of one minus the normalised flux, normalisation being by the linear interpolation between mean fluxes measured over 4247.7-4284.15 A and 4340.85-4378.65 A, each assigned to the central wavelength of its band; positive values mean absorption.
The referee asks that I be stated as 4.1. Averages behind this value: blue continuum 32.5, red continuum 34.4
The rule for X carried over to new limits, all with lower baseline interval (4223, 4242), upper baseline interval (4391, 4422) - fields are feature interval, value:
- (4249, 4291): 0.6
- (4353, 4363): -0.2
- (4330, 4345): 0.8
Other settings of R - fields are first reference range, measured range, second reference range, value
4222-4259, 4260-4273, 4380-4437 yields 0.02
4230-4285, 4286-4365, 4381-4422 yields 0.08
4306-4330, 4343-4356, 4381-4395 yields -0.12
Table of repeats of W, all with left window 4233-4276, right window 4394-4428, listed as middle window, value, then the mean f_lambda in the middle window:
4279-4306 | 4.03 A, 28.5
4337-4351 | 1.25 A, 31.6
